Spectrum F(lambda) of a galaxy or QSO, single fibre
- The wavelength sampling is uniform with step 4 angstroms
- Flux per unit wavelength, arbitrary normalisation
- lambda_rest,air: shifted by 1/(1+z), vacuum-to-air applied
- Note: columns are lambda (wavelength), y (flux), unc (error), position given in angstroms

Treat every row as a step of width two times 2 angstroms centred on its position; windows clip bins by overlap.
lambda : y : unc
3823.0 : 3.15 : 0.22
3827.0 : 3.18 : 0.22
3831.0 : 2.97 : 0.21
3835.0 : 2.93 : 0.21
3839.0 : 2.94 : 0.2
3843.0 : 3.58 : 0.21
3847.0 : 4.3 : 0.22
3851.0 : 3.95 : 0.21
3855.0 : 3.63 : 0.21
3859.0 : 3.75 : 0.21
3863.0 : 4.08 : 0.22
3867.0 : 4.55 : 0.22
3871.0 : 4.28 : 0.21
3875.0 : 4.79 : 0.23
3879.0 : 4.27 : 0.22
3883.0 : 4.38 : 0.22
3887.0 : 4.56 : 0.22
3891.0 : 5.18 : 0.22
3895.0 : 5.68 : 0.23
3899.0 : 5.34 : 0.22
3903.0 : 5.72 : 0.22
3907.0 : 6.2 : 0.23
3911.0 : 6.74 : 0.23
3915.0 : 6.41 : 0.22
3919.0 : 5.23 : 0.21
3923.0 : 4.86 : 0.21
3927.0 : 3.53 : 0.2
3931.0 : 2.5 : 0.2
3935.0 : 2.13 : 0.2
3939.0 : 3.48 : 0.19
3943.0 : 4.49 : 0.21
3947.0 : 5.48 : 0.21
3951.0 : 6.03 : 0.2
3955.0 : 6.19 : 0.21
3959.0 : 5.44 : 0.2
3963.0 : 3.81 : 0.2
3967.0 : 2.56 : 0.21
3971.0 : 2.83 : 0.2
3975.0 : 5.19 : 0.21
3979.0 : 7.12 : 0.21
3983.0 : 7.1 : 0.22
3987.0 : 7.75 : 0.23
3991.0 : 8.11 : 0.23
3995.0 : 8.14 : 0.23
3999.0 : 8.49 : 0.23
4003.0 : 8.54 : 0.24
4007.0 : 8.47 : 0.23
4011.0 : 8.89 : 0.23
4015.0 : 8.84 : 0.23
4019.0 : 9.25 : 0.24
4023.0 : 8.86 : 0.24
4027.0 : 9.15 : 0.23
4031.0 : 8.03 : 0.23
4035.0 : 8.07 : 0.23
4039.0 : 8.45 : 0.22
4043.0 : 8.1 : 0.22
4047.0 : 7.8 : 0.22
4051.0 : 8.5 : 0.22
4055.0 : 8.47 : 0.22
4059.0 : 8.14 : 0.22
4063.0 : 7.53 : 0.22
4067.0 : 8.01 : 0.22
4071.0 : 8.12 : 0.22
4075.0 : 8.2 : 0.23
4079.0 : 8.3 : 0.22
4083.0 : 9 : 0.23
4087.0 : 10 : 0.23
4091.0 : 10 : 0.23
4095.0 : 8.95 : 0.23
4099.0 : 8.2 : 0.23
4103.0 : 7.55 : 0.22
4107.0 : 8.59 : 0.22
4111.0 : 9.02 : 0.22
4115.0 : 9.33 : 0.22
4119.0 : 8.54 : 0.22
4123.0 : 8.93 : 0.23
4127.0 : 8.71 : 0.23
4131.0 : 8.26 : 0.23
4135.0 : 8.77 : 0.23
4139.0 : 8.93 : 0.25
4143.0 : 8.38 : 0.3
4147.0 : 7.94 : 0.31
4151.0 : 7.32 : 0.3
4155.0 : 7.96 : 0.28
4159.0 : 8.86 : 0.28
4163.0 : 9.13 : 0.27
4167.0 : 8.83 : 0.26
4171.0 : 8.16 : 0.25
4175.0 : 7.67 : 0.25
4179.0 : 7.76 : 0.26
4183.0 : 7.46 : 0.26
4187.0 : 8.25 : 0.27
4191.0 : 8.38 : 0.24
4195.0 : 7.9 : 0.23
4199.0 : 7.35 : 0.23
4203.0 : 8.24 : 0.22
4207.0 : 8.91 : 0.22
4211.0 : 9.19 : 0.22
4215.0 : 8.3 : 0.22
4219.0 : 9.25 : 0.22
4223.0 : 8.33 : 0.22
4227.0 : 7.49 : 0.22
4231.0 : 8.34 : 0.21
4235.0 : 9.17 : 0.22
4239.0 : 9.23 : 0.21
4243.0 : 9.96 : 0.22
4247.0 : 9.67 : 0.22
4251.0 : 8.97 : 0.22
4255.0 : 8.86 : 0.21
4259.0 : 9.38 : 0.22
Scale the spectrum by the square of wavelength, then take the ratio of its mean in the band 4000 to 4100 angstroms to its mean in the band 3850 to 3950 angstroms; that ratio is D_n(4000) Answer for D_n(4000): 1.99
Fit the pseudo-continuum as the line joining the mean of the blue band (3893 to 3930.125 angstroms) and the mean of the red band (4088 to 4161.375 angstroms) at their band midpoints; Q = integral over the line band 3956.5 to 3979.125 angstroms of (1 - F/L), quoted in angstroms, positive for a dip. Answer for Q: 7.1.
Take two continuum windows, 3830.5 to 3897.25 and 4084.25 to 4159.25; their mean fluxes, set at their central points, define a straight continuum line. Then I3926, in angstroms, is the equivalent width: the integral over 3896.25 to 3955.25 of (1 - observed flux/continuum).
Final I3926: 2.8 angstroms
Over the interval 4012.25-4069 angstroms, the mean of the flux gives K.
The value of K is 8.38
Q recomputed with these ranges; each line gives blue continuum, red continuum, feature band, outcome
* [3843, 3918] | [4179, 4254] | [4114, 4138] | -3.8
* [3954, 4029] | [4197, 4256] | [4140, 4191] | 0.9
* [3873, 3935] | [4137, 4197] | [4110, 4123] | -2.4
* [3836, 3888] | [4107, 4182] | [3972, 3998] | -4.9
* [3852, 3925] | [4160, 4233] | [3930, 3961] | 5.9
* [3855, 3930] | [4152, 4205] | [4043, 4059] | -3.6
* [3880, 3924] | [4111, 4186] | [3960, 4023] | -4.3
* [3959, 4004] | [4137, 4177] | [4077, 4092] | -3.6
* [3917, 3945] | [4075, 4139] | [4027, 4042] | -3.6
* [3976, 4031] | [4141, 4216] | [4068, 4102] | -2.2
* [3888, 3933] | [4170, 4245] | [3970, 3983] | 0.9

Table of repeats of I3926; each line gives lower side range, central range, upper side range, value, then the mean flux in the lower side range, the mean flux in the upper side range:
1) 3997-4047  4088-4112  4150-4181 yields -1.1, 8.56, 8.24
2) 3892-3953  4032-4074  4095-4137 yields -4.1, 4.93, 8.61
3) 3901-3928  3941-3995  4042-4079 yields 7.5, 5.6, 8.11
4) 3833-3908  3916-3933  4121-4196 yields 3.1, 4.4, 8.3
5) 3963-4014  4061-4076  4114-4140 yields 0.0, 6.85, 8.75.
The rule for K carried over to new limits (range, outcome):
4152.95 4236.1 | 8.32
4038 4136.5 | 8.54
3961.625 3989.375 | 5.26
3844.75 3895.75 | 4.38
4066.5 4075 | 8.11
